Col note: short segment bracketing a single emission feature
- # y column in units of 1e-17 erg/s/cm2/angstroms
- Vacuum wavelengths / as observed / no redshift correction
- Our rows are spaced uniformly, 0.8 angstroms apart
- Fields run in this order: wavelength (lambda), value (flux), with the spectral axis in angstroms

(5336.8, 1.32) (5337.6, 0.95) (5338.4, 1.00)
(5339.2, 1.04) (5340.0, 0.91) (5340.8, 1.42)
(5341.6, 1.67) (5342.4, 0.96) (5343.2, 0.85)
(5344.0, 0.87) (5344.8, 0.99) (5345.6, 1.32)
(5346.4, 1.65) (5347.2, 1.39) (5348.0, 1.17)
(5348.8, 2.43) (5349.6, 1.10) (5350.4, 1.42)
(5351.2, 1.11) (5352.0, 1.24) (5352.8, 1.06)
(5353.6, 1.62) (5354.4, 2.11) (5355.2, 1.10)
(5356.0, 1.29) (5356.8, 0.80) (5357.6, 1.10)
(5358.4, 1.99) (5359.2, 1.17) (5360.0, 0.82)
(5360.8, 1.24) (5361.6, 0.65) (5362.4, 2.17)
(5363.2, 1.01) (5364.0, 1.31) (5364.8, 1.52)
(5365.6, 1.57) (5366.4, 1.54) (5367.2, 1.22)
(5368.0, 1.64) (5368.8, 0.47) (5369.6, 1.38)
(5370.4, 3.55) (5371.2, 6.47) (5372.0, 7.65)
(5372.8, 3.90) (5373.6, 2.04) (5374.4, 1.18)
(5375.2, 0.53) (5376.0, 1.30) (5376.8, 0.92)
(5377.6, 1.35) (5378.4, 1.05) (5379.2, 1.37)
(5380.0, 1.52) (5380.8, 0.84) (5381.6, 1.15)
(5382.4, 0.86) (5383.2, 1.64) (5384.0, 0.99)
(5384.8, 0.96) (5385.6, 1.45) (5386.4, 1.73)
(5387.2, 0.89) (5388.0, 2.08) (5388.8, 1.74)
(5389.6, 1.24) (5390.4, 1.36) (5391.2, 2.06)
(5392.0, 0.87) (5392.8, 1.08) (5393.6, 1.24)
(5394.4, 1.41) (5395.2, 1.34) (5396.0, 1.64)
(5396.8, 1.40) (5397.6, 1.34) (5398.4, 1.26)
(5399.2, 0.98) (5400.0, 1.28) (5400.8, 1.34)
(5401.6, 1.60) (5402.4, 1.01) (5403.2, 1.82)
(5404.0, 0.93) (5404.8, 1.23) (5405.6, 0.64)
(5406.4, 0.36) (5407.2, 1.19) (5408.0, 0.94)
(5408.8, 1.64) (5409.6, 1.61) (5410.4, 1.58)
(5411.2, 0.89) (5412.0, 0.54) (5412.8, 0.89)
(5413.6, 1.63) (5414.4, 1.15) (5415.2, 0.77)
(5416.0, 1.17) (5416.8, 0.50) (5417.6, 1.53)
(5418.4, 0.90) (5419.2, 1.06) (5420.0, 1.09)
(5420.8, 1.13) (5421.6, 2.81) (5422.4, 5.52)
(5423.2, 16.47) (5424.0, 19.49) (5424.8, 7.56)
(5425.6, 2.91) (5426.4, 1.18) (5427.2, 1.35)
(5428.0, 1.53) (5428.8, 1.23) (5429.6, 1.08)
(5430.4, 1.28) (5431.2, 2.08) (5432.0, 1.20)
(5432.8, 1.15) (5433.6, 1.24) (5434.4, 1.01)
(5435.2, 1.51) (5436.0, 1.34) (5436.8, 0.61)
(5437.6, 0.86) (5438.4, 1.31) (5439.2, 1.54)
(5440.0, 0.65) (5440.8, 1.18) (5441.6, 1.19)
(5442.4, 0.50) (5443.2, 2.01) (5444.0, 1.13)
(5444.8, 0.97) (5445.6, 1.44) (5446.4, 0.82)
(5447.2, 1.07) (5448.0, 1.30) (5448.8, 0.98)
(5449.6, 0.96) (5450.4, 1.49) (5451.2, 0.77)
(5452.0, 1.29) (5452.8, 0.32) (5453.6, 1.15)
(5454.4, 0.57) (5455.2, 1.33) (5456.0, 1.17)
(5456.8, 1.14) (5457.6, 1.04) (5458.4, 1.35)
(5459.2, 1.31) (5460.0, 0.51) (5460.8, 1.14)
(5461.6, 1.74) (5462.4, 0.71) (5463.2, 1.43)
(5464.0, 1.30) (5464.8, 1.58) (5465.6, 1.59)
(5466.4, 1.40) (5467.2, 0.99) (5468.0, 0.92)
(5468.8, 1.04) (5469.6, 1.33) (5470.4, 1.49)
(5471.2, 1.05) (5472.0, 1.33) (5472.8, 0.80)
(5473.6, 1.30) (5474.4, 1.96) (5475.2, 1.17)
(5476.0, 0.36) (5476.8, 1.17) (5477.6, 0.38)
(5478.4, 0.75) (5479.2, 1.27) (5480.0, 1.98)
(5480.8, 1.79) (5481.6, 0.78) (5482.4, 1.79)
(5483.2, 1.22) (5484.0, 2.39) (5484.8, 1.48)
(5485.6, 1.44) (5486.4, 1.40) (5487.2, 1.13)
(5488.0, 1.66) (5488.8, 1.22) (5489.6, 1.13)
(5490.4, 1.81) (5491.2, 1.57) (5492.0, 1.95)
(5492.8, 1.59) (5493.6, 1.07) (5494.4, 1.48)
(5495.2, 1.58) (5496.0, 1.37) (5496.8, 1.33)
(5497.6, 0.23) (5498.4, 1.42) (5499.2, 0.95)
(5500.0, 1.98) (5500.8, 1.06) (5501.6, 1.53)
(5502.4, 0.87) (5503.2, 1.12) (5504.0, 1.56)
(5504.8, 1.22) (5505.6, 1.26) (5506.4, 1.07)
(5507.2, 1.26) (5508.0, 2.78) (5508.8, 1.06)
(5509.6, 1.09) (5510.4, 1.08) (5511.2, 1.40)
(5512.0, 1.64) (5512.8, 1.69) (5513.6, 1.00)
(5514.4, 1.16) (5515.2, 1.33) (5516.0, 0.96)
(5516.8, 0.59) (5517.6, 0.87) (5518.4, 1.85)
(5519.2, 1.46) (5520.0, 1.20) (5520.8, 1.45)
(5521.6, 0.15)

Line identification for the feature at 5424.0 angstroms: [O III]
